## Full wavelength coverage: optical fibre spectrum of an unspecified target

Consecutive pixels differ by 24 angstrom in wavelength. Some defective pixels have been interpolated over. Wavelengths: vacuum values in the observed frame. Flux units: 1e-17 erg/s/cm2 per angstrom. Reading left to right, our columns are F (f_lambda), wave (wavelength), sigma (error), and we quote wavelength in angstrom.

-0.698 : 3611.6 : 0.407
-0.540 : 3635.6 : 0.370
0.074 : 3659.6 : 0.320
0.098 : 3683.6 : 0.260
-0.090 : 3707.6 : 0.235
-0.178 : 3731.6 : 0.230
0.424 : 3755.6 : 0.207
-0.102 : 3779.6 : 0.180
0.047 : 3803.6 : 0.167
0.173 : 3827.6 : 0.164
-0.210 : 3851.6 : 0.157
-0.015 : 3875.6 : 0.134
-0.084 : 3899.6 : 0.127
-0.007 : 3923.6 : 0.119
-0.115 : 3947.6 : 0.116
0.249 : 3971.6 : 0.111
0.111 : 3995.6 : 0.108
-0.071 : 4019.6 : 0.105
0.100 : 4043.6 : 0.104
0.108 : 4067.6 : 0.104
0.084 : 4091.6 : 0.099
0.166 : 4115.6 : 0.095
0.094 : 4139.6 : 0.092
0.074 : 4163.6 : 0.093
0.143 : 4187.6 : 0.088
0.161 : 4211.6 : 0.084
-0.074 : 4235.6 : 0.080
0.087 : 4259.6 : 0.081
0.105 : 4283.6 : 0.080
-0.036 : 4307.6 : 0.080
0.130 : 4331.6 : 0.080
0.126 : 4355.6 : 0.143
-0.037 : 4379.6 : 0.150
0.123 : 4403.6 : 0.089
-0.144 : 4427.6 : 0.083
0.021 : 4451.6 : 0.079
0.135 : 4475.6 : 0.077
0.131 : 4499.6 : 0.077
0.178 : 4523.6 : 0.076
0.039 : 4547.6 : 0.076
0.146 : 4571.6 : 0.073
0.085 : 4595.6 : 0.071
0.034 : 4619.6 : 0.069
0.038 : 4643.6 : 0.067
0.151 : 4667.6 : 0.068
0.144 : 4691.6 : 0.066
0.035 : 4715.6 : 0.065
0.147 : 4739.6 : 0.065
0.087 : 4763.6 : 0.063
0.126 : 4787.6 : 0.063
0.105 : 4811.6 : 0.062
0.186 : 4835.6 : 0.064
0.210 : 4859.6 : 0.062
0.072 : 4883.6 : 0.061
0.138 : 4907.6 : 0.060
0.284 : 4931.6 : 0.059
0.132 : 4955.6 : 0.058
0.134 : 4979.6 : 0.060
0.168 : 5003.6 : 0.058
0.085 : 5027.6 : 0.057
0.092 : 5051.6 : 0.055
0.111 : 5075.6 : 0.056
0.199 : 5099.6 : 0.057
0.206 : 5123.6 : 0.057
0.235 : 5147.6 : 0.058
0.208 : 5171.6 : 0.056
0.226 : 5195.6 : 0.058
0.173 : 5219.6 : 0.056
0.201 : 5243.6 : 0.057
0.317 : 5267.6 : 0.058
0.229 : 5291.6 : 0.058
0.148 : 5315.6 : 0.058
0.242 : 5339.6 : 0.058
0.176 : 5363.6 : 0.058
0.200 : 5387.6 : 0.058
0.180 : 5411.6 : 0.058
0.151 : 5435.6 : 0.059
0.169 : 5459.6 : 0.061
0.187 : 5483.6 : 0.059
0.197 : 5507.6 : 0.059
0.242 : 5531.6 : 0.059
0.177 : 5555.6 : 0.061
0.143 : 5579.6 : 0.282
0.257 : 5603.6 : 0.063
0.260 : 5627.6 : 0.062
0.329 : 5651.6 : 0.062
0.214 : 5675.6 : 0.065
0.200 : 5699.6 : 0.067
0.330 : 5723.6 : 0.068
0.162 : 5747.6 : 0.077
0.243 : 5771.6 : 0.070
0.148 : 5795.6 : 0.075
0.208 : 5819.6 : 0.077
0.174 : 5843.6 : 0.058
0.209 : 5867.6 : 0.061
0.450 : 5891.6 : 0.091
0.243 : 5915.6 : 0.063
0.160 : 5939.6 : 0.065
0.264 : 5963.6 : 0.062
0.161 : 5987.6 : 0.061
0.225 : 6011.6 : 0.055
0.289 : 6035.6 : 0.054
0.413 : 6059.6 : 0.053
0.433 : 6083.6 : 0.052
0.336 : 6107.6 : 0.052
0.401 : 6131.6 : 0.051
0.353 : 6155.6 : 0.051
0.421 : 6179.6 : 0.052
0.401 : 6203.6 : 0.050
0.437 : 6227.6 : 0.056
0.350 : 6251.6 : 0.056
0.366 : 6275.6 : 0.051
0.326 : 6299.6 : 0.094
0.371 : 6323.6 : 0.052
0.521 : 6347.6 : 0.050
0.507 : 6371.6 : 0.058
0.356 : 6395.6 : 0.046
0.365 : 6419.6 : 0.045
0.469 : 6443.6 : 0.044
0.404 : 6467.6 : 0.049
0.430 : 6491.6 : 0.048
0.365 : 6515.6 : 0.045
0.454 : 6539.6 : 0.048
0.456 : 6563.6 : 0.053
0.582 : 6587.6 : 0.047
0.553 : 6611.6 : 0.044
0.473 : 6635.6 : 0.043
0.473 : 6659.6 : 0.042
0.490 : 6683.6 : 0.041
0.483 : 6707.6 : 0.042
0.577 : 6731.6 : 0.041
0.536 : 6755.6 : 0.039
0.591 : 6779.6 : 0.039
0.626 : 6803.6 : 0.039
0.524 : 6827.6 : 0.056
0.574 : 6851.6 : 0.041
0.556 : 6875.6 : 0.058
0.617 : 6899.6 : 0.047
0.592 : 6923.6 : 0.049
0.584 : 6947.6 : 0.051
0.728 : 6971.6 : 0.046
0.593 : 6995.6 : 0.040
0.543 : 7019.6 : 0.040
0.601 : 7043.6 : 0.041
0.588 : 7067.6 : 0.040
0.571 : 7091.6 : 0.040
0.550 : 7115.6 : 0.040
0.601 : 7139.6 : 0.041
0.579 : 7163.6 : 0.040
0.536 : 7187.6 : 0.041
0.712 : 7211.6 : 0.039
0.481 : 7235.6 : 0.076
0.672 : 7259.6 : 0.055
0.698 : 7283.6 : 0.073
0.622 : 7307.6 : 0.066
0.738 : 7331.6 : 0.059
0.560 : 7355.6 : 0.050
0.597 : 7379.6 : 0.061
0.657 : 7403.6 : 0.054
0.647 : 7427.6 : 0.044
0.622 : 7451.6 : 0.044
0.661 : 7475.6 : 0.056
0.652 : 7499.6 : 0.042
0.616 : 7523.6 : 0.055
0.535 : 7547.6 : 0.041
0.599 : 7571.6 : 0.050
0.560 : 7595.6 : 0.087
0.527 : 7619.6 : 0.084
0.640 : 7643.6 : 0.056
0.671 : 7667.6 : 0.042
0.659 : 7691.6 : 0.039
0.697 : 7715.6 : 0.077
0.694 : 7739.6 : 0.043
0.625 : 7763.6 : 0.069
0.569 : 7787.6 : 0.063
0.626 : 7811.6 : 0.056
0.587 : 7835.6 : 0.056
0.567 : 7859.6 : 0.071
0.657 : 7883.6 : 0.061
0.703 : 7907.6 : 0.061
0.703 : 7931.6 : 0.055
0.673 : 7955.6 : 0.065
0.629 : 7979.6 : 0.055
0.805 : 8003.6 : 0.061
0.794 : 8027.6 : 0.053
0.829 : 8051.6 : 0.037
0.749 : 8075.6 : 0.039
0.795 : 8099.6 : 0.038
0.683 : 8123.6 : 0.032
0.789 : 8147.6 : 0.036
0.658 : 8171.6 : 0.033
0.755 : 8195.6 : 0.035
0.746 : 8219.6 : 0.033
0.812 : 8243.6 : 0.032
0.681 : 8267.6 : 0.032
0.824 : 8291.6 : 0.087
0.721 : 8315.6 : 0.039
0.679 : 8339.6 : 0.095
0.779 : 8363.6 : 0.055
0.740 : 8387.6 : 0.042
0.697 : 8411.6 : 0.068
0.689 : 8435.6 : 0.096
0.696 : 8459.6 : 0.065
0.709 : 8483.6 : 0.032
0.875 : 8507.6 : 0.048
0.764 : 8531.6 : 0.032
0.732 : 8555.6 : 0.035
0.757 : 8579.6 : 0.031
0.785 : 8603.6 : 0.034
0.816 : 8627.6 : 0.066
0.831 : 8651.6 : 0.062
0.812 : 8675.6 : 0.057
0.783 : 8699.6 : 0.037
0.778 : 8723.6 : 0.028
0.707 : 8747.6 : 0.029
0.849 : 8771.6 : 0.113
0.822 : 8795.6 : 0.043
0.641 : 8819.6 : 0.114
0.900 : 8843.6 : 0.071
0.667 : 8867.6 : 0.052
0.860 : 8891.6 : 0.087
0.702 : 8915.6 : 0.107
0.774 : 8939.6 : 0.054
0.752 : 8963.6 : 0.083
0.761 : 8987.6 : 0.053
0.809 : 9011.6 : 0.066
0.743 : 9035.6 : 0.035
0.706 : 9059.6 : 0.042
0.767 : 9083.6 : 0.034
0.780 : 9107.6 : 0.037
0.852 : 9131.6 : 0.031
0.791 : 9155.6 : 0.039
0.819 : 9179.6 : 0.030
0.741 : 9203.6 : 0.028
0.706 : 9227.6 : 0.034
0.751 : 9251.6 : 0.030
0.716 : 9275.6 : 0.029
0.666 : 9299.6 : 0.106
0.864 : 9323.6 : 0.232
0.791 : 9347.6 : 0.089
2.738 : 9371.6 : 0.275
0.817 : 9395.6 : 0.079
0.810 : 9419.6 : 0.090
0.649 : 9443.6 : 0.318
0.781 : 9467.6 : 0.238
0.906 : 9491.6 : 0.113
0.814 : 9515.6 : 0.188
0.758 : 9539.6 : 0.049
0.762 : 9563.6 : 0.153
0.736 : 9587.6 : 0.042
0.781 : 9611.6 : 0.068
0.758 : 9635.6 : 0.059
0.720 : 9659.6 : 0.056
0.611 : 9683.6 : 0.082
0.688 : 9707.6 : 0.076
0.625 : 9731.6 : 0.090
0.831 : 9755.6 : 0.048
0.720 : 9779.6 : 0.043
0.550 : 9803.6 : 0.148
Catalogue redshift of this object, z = 0.513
